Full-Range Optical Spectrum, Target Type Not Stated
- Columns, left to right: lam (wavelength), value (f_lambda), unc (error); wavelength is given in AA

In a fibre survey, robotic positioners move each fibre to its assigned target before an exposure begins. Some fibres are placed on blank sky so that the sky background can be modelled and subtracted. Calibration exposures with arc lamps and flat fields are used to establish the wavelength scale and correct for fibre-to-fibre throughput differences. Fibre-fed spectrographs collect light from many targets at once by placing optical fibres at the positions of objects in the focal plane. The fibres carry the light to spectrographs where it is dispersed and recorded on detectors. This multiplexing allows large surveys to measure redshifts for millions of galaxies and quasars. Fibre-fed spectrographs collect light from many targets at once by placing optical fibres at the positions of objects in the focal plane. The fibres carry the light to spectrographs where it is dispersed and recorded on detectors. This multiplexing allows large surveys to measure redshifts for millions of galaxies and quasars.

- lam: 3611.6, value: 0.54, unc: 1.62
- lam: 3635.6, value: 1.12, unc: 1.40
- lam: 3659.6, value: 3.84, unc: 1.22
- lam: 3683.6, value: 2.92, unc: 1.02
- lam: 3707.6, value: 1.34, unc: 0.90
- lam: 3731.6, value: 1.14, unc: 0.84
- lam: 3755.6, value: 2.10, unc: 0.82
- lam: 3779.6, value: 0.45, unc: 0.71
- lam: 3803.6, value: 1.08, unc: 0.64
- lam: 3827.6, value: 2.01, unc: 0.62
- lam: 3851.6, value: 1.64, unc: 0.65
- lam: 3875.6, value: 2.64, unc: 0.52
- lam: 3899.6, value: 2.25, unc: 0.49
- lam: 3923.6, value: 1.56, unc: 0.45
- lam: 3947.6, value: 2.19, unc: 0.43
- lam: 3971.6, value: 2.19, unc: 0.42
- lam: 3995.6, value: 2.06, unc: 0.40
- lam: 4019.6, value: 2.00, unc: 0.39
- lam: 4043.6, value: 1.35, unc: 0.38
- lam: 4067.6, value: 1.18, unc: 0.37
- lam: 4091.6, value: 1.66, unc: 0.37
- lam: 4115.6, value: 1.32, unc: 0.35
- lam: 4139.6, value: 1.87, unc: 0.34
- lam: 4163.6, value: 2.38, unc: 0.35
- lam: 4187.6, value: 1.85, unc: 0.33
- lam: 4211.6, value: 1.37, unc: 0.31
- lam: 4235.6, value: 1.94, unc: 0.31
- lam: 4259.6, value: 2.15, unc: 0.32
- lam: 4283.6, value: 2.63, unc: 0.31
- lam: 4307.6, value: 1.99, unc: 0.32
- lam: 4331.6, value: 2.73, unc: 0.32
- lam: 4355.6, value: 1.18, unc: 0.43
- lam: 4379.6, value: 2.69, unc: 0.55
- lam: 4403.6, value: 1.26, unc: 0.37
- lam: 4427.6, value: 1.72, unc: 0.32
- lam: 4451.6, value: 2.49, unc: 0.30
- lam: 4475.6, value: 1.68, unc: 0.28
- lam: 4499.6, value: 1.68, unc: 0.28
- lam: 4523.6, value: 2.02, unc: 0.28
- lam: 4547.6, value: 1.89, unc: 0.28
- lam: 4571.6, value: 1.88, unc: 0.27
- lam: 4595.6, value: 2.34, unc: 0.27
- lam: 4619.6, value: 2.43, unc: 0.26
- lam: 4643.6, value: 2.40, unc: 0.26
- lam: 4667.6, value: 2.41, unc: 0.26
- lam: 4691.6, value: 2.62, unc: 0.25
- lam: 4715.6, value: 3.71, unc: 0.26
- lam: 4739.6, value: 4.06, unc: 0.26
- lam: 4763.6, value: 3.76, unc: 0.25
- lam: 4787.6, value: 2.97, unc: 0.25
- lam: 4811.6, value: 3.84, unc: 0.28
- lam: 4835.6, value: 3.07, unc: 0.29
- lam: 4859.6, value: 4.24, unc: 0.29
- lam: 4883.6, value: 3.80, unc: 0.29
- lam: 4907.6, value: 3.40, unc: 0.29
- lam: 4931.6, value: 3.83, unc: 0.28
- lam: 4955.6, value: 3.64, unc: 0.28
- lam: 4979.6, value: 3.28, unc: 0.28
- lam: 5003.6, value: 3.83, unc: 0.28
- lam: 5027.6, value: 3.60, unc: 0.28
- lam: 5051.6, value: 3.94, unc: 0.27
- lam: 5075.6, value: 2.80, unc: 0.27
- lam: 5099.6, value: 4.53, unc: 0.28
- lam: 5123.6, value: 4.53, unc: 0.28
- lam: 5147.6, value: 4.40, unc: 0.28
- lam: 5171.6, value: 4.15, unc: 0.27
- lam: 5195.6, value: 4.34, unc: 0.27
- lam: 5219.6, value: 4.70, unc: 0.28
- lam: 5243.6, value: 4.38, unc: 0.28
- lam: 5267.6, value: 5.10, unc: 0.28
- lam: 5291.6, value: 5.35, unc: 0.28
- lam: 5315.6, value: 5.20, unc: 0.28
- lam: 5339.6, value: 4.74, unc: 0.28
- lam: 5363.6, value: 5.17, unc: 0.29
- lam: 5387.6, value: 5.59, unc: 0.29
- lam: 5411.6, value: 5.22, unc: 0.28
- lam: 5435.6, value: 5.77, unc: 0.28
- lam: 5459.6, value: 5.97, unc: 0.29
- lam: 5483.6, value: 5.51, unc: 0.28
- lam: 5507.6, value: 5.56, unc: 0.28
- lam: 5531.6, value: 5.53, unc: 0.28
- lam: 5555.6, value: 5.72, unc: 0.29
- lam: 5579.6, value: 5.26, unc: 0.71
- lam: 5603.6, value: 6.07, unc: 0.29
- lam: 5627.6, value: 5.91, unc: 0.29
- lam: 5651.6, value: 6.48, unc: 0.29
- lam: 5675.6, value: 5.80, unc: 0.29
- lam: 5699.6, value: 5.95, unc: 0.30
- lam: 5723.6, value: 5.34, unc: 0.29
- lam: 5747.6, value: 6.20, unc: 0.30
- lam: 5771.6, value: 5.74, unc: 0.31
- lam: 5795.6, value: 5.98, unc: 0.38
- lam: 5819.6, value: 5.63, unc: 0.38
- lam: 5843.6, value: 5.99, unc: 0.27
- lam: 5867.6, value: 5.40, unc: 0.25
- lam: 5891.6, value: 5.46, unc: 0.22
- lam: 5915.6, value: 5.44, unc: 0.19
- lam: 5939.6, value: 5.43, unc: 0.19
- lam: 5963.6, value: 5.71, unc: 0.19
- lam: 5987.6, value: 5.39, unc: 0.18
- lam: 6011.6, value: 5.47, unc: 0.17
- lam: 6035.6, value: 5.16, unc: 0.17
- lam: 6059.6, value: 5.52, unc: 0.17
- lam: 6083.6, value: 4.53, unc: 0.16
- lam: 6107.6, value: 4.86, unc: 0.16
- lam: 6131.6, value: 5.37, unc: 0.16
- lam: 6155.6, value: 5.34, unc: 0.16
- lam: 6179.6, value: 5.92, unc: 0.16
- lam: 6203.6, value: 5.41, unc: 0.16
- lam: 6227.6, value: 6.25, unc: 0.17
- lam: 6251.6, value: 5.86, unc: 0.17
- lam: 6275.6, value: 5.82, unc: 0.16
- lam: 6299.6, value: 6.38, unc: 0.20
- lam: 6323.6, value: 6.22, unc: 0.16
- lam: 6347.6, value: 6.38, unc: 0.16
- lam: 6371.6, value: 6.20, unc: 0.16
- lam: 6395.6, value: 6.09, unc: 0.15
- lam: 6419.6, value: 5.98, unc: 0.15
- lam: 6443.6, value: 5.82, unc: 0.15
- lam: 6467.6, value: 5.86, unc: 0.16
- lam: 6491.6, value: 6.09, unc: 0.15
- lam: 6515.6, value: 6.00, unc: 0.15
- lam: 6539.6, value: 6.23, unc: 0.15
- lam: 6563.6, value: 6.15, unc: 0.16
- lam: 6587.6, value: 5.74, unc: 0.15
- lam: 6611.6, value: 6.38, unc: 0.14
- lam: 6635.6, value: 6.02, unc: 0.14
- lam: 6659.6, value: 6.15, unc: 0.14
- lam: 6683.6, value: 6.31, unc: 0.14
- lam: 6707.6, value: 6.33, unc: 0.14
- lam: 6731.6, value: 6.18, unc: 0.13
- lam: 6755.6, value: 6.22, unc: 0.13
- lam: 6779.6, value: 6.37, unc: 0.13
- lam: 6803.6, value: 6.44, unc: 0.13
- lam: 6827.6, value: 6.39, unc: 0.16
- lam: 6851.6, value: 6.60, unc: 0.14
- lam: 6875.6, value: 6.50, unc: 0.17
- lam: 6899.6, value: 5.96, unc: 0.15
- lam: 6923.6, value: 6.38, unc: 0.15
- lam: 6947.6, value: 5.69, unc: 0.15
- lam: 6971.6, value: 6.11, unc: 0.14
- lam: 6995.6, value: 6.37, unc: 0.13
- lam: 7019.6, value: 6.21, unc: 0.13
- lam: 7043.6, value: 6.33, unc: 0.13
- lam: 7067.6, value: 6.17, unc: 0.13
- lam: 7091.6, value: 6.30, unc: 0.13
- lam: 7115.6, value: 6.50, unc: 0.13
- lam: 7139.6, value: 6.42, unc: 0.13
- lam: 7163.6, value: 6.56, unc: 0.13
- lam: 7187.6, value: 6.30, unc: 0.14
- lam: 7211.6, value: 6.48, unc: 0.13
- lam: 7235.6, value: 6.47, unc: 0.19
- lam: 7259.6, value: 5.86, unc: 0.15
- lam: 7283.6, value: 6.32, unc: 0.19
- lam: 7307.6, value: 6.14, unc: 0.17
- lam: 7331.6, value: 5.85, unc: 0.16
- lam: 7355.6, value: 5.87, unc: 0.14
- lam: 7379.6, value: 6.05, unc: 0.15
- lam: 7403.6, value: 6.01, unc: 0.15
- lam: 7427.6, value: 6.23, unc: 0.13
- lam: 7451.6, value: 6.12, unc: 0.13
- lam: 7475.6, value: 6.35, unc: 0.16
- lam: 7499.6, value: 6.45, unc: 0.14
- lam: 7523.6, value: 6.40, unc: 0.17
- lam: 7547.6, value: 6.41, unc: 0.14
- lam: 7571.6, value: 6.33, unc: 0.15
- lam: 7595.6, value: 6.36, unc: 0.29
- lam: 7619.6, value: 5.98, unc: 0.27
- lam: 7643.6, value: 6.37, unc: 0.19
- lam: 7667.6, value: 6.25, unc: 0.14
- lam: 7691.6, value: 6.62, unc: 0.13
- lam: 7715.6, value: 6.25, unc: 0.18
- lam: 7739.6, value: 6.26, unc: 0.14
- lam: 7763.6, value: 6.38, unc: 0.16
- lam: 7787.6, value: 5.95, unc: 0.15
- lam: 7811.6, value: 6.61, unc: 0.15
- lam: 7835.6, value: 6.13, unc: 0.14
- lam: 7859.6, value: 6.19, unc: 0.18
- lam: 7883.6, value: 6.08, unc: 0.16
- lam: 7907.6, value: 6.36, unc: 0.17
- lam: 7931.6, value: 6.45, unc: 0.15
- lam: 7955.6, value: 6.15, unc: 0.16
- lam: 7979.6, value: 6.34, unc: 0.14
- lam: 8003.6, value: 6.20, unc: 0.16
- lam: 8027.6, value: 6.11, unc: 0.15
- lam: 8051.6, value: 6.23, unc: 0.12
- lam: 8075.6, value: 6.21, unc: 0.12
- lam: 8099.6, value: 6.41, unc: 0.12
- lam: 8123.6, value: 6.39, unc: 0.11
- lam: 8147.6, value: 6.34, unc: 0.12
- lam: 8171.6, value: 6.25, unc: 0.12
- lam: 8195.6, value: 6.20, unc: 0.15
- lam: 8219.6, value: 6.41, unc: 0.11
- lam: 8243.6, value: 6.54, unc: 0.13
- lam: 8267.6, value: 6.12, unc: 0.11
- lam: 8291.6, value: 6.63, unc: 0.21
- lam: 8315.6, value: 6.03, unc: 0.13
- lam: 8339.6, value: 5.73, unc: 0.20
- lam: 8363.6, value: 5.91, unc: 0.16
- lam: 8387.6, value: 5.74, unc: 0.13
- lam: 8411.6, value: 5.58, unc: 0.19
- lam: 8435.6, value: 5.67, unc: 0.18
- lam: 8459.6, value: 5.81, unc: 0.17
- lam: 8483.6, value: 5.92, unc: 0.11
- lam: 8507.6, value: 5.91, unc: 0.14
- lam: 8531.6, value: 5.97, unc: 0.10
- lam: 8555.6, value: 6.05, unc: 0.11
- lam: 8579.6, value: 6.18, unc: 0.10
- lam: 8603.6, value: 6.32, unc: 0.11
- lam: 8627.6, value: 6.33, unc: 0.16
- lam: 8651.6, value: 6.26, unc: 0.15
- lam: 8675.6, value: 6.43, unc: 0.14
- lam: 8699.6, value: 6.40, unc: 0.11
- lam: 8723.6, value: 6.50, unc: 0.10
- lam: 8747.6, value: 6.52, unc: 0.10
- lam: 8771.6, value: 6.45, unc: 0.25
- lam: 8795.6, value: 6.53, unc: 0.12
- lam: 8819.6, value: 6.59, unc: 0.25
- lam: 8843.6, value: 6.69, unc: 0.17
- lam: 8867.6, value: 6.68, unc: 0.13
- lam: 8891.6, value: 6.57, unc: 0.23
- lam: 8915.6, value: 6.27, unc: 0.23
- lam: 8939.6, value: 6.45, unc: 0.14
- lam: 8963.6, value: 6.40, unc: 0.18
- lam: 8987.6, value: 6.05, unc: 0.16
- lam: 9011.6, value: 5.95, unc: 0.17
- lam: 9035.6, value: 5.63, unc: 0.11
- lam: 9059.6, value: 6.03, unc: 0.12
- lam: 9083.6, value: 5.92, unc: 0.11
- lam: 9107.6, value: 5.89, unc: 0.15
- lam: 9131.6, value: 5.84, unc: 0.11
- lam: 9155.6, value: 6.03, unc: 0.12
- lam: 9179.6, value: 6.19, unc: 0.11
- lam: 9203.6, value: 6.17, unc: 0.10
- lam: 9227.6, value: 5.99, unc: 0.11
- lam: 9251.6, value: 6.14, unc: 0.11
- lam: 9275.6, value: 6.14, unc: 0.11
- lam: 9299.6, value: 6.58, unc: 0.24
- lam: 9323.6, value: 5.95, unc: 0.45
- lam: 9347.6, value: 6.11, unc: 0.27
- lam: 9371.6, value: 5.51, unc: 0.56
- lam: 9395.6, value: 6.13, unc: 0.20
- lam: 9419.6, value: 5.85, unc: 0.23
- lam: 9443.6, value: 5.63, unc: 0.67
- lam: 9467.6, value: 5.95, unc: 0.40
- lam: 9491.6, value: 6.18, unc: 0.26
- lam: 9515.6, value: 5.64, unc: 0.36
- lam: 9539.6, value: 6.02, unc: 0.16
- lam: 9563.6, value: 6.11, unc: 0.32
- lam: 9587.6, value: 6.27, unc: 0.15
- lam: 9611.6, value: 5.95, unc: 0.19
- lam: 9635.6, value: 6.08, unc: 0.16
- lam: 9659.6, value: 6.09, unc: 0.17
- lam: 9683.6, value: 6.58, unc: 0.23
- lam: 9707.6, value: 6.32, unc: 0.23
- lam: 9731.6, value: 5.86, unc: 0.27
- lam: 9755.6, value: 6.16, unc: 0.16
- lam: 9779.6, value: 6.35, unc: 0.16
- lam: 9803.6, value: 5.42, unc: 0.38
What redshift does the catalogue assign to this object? 0.178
